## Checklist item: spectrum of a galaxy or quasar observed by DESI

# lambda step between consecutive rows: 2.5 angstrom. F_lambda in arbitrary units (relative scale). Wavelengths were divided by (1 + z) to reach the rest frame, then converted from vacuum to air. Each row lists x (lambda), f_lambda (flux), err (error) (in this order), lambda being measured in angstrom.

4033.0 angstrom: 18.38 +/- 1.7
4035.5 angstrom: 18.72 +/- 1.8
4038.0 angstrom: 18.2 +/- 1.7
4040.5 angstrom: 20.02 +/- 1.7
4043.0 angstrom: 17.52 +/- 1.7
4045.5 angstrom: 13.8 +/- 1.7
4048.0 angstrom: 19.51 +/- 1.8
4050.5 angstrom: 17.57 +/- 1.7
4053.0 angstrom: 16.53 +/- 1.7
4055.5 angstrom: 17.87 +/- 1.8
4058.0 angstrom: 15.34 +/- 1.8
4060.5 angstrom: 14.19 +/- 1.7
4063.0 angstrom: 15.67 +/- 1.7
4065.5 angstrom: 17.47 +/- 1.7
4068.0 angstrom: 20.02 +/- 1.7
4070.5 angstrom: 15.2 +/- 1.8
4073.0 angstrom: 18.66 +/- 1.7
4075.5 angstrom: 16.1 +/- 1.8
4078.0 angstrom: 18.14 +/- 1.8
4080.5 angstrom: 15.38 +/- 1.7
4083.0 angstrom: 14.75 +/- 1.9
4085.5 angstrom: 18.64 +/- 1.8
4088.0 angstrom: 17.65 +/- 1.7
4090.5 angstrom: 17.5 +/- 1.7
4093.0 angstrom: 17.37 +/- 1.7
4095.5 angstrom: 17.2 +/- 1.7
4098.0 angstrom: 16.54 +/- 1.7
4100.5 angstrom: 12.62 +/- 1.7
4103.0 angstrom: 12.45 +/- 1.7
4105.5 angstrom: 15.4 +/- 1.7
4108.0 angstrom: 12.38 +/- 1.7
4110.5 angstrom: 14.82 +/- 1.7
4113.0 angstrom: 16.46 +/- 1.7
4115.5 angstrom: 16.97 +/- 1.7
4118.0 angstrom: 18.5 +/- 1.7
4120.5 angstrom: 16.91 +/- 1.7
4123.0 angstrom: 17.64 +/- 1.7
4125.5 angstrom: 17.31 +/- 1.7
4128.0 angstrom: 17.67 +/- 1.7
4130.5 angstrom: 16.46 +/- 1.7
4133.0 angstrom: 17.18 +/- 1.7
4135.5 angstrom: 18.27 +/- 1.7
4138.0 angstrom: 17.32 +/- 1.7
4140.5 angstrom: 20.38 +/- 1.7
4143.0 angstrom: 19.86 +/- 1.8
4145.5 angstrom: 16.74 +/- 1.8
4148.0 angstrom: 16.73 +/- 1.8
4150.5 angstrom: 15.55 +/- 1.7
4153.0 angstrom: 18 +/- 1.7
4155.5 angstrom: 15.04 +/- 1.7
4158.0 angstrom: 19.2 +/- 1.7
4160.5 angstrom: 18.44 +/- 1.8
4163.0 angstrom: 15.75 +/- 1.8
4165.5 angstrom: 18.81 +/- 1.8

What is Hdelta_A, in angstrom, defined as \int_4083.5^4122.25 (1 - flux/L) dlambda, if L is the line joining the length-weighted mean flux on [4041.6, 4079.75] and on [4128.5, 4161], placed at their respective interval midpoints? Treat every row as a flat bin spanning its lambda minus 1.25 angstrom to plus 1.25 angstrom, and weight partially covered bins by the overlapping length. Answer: 2.6 angstrom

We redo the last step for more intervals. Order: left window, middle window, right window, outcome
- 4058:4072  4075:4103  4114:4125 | 0.9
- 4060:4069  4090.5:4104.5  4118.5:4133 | 1.4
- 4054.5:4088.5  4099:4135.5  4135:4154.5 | 3.0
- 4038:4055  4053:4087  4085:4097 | 1.6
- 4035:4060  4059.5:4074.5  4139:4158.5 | 0.4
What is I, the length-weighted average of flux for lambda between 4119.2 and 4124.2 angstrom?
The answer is 17.3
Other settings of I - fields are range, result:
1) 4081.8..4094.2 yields 17.2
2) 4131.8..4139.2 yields 17.6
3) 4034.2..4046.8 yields 17.7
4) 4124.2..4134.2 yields 17.2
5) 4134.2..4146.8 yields 18.5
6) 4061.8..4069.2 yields 17.7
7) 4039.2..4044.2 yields 18.8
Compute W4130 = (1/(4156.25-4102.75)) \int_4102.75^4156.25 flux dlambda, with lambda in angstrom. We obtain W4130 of 16.8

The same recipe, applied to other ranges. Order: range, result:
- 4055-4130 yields 16.4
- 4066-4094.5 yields 17.2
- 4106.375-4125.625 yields 16.3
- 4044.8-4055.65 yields 17.1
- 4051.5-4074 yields 16.8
